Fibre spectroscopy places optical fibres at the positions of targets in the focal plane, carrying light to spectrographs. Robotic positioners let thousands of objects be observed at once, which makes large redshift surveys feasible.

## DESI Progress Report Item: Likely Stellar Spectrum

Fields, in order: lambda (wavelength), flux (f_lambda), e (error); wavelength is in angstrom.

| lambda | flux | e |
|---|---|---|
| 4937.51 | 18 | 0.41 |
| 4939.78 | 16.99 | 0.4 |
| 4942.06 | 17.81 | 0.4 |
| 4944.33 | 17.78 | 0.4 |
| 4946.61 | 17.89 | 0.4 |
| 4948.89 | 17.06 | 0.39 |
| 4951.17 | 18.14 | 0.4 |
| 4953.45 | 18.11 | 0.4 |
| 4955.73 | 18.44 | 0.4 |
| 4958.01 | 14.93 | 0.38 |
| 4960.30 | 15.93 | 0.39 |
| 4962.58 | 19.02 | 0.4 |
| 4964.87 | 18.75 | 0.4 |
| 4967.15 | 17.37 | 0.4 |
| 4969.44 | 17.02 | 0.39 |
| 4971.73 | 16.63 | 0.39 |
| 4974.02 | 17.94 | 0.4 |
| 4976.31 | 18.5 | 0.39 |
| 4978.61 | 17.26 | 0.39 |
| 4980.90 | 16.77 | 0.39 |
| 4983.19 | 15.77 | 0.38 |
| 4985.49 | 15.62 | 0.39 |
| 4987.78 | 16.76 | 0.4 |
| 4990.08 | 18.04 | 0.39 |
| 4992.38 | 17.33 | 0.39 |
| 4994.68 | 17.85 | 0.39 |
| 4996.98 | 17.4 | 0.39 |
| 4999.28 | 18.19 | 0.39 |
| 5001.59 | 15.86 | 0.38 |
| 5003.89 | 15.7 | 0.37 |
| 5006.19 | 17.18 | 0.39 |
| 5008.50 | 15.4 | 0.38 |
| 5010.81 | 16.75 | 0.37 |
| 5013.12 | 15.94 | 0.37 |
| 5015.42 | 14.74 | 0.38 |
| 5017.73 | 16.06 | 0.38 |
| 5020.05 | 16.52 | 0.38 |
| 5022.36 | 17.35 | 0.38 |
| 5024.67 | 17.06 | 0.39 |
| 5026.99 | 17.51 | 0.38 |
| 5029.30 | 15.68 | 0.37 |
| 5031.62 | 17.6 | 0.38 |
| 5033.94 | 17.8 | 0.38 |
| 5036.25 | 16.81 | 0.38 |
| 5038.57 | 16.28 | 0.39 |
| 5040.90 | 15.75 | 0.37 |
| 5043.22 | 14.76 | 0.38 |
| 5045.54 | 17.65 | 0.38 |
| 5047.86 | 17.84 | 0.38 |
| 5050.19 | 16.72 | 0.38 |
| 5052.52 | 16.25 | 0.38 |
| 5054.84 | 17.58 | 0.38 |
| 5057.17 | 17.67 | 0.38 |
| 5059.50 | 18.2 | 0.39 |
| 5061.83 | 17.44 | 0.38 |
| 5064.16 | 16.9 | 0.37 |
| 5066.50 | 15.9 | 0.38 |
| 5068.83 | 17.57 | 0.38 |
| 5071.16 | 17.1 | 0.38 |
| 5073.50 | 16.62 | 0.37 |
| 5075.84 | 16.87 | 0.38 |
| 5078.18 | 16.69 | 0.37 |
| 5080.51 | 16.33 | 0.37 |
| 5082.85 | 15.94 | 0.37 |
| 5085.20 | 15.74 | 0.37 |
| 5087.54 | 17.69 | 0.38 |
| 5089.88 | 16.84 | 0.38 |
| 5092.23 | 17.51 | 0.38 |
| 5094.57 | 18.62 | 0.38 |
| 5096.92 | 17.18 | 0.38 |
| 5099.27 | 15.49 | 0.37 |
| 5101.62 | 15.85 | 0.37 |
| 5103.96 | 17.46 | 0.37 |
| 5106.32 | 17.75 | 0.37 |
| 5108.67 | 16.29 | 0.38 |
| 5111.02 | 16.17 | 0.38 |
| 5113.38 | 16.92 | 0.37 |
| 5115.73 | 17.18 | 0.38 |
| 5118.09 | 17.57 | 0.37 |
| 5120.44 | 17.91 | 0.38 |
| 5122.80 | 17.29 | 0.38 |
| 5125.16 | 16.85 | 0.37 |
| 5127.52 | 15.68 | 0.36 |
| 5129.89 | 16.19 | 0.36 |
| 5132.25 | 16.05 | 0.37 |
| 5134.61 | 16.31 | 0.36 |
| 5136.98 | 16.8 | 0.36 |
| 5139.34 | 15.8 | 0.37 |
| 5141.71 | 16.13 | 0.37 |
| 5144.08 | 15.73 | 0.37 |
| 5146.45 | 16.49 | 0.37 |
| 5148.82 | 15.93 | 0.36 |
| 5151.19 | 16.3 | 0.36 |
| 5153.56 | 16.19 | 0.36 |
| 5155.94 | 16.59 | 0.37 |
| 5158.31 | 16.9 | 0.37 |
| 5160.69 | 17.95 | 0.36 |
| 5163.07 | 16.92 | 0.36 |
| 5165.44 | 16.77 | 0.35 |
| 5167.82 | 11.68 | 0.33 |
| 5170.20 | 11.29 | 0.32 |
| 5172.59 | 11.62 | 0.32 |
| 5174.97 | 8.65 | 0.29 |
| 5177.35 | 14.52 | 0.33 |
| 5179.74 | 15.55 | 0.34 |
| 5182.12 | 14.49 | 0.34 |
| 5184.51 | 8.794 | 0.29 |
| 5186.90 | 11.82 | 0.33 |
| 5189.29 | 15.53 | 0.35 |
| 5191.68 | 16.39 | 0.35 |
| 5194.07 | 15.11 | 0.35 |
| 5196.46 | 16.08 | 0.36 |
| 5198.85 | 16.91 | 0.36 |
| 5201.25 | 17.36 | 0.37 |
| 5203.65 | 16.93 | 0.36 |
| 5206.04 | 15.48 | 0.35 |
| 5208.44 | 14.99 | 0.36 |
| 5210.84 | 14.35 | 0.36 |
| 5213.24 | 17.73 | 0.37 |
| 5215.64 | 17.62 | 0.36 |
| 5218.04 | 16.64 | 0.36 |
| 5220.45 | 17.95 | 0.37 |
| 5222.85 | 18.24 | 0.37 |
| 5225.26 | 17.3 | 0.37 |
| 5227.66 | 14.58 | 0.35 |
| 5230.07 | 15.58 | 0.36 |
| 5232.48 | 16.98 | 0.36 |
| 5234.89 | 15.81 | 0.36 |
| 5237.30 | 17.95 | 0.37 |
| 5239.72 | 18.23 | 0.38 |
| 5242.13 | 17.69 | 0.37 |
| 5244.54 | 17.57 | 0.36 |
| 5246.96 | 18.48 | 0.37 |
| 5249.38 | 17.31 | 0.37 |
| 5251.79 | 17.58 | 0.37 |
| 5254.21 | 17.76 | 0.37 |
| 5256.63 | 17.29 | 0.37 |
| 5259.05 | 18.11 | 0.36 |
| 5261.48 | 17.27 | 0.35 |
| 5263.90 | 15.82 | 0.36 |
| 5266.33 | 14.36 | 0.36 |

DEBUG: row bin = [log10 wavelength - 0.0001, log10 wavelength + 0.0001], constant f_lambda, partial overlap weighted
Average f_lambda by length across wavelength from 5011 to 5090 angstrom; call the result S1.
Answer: 16.7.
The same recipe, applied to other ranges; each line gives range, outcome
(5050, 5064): 17.3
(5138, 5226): 15.4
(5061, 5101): 16.8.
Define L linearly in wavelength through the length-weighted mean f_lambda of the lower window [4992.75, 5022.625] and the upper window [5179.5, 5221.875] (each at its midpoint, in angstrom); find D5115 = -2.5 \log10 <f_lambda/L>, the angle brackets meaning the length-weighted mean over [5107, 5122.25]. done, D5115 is -0.07 mag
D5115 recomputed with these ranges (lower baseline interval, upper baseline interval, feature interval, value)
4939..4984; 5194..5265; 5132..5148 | 0.059 mag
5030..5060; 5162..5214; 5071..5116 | -0.046 mag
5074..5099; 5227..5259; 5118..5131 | 0.006 mag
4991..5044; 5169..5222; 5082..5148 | -0.071 mag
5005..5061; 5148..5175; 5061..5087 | -0.033 mag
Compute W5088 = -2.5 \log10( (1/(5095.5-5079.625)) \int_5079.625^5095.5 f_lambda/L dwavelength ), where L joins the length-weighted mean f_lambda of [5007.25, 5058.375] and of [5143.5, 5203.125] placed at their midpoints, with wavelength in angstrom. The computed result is -0.07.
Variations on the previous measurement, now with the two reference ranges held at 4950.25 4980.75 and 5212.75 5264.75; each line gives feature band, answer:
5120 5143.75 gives 0.06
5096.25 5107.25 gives 0.04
